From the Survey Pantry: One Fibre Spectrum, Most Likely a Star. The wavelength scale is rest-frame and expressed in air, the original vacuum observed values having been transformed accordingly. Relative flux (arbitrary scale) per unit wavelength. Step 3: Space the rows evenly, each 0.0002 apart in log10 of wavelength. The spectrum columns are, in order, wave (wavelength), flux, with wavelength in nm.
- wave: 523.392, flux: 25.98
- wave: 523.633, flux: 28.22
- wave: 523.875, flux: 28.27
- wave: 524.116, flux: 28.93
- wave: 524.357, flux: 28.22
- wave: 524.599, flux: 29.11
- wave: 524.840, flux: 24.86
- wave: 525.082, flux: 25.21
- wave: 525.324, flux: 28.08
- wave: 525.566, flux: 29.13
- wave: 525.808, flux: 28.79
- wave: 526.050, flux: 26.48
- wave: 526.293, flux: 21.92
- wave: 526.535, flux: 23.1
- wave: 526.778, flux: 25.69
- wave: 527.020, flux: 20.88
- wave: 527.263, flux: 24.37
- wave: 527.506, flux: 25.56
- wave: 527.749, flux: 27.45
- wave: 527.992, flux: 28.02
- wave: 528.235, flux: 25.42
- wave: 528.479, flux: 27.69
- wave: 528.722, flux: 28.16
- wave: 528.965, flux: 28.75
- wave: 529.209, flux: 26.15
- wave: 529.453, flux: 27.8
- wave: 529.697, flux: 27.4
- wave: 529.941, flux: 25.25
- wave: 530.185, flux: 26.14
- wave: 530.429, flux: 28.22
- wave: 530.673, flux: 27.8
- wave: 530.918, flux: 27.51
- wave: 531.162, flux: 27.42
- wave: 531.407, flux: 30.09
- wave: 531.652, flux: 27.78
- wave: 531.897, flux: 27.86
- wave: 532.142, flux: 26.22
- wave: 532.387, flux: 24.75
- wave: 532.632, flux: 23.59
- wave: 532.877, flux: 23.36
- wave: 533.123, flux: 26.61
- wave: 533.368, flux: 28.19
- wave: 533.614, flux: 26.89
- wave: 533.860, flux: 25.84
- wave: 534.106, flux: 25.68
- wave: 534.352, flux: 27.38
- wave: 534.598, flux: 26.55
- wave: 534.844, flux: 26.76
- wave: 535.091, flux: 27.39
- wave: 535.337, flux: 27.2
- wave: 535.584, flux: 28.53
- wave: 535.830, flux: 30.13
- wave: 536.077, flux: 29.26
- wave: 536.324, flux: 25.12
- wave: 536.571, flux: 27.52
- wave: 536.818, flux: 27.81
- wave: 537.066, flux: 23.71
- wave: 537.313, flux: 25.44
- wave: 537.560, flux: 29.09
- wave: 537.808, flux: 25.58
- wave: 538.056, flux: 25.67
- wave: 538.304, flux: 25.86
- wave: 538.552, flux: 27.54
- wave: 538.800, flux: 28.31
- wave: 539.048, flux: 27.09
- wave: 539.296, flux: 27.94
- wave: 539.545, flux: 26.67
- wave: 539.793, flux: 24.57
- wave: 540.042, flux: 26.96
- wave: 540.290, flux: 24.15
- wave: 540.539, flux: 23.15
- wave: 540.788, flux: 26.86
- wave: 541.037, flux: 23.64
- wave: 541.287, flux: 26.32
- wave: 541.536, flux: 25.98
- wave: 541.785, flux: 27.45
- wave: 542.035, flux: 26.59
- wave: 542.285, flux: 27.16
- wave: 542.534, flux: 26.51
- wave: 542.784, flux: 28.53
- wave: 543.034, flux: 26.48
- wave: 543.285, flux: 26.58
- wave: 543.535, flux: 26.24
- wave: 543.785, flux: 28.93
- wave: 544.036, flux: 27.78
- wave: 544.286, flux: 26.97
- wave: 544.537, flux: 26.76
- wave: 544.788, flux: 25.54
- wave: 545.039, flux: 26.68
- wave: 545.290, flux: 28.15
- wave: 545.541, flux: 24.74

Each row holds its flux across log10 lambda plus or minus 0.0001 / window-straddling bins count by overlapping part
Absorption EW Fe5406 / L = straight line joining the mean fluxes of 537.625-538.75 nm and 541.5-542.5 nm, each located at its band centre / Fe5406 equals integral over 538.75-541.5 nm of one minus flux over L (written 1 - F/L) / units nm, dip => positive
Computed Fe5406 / 0.08 nm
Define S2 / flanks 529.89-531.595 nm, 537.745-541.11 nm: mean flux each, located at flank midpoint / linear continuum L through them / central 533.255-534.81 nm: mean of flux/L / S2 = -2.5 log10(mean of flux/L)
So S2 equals 0.01 mag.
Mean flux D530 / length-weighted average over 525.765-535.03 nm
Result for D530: 26.4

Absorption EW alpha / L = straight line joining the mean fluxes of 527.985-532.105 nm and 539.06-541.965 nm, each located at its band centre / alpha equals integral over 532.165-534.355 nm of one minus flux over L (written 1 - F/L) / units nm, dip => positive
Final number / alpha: 0.10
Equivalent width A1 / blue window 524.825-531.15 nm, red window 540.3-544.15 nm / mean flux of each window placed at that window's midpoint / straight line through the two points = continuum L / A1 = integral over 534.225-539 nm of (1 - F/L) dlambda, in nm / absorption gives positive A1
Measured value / -0.12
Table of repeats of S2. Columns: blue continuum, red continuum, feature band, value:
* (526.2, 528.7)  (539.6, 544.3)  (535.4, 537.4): -0.054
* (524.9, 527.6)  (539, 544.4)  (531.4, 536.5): -0.038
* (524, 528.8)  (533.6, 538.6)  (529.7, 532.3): -0.032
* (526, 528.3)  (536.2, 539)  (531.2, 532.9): -0.035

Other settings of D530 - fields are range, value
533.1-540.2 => 26.9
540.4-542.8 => 26.1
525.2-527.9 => 25.6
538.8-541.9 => 26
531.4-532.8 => 26.3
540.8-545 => 26.7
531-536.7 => 27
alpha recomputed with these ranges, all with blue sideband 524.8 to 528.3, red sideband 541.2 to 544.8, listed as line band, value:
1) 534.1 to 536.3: -0.11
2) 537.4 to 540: -0.02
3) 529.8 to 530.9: -0.04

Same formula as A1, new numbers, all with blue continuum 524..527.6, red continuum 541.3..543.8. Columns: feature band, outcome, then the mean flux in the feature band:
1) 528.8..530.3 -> -0.04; 27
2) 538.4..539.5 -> -0.04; 27.6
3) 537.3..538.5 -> 0.01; 26.5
